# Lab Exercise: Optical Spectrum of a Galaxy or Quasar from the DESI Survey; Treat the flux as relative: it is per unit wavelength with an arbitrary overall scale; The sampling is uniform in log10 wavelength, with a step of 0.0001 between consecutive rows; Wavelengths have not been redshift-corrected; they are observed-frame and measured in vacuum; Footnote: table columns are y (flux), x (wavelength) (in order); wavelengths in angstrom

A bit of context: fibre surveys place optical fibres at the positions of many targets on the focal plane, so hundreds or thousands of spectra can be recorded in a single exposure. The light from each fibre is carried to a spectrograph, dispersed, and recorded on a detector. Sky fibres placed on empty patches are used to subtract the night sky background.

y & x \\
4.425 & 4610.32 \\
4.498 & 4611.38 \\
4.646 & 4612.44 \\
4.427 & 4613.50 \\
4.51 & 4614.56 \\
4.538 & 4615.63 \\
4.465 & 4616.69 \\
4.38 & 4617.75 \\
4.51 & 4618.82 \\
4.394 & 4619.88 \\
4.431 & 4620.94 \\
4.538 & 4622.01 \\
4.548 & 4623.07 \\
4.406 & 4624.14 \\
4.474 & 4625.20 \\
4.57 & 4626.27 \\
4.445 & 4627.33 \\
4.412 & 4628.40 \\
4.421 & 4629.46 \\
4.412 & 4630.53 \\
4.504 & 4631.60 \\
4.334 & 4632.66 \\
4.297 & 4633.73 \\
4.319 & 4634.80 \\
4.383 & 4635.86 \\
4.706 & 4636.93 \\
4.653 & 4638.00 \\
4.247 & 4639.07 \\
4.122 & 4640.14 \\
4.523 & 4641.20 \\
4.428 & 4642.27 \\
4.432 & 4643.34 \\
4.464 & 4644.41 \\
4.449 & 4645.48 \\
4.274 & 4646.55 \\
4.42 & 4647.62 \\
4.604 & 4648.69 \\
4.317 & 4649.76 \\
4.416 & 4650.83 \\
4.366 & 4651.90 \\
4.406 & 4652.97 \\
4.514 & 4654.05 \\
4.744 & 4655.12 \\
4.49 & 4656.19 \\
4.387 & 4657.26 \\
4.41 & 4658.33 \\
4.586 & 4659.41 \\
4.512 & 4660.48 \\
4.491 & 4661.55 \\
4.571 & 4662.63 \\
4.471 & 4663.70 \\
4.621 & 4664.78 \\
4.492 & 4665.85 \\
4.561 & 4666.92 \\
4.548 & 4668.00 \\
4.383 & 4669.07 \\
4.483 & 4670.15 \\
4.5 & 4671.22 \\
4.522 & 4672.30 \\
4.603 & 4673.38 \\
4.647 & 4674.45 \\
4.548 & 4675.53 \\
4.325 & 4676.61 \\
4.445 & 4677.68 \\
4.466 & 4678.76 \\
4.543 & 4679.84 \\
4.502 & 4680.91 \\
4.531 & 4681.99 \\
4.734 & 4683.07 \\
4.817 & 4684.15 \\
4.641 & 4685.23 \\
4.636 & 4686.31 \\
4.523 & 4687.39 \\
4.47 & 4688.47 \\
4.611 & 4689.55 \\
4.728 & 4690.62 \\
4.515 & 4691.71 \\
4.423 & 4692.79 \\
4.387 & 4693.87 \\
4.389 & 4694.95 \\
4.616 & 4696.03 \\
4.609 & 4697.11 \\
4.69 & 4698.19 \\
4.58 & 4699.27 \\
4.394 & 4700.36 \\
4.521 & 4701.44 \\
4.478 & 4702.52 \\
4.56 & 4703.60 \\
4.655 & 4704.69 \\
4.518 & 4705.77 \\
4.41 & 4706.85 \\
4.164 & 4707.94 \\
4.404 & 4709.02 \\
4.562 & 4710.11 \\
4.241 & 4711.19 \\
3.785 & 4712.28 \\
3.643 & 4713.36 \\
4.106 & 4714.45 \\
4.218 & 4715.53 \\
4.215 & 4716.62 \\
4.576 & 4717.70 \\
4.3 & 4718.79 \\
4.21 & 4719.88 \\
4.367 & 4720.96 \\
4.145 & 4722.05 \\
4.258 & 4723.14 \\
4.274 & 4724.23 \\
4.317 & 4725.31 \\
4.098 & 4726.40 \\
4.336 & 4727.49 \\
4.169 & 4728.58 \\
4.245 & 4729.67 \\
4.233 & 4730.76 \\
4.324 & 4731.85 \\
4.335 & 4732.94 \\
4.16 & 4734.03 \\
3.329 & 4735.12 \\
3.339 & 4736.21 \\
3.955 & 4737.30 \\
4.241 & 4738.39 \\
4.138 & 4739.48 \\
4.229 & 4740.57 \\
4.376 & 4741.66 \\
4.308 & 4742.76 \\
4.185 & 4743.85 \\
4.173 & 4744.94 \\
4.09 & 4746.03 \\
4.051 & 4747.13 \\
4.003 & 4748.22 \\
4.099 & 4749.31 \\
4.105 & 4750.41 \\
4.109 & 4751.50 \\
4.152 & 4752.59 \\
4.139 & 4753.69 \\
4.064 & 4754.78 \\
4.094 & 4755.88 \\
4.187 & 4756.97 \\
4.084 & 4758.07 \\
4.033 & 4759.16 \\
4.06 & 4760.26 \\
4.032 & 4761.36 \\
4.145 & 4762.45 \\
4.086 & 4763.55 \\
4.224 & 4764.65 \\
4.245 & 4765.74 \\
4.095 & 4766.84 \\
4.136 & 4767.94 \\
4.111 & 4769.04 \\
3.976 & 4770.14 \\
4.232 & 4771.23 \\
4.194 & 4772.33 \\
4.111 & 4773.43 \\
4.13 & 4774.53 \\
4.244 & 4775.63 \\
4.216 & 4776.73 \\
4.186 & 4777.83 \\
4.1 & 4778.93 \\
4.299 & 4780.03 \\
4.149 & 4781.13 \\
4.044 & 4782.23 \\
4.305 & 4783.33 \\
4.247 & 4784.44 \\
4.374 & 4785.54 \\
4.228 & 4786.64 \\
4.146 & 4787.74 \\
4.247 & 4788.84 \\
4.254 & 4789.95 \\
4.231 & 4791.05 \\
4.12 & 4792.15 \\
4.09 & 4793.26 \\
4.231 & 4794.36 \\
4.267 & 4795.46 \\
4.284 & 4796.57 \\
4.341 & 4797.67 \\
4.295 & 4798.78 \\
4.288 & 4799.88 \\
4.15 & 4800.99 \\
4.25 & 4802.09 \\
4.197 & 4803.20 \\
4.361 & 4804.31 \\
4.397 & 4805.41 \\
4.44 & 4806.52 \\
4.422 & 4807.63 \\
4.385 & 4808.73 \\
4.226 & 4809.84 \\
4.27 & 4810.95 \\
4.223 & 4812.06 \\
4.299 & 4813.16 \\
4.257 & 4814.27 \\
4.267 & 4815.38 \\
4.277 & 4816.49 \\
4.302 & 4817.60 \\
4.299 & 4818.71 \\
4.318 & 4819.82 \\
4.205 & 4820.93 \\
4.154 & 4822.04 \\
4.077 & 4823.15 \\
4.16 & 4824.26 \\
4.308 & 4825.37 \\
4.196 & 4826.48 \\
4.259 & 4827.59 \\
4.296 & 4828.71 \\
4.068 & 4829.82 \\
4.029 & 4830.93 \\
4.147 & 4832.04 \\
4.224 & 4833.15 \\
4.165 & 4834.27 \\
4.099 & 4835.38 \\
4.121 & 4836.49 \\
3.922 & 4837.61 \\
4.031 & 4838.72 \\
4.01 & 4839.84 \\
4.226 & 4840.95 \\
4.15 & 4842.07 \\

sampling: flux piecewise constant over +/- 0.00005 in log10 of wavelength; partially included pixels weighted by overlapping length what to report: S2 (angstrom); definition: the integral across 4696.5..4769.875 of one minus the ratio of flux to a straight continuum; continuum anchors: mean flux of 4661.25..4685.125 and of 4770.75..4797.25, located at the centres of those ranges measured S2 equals 2.61 angstrom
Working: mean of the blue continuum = 4.54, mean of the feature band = 4.2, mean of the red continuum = 4.21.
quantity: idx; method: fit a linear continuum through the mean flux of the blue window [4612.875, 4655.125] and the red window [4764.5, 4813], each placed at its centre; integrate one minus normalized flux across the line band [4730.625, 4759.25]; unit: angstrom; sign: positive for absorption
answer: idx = 1.3 angstrom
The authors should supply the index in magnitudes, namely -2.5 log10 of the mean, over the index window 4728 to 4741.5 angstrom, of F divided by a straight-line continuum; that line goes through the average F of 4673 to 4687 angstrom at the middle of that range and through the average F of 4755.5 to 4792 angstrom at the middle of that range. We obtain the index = 0.07 mag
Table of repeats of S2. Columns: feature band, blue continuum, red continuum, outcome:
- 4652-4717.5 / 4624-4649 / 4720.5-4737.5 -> -3.2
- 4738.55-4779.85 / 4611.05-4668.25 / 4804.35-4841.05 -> 1.5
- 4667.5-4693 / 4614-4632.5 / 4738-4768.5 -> -1.3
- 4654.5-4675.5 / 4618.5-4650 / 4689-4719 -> -0.5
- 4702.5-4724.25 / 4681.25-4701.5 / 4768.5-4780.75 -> 0.9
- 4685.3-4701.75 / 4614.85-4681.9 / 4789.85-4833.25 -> -0.5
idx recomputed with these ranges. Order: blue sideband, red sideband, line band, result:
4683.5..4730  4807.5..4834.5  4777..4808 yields 0.2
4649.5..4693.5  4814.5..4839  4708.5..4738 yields 1.7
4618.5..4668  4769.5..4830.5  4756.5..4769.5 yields 0.5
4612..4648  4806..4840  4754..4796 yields 1.0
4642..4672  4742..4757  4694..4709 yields -0.7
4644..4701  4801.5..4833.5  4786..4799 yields 0.2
